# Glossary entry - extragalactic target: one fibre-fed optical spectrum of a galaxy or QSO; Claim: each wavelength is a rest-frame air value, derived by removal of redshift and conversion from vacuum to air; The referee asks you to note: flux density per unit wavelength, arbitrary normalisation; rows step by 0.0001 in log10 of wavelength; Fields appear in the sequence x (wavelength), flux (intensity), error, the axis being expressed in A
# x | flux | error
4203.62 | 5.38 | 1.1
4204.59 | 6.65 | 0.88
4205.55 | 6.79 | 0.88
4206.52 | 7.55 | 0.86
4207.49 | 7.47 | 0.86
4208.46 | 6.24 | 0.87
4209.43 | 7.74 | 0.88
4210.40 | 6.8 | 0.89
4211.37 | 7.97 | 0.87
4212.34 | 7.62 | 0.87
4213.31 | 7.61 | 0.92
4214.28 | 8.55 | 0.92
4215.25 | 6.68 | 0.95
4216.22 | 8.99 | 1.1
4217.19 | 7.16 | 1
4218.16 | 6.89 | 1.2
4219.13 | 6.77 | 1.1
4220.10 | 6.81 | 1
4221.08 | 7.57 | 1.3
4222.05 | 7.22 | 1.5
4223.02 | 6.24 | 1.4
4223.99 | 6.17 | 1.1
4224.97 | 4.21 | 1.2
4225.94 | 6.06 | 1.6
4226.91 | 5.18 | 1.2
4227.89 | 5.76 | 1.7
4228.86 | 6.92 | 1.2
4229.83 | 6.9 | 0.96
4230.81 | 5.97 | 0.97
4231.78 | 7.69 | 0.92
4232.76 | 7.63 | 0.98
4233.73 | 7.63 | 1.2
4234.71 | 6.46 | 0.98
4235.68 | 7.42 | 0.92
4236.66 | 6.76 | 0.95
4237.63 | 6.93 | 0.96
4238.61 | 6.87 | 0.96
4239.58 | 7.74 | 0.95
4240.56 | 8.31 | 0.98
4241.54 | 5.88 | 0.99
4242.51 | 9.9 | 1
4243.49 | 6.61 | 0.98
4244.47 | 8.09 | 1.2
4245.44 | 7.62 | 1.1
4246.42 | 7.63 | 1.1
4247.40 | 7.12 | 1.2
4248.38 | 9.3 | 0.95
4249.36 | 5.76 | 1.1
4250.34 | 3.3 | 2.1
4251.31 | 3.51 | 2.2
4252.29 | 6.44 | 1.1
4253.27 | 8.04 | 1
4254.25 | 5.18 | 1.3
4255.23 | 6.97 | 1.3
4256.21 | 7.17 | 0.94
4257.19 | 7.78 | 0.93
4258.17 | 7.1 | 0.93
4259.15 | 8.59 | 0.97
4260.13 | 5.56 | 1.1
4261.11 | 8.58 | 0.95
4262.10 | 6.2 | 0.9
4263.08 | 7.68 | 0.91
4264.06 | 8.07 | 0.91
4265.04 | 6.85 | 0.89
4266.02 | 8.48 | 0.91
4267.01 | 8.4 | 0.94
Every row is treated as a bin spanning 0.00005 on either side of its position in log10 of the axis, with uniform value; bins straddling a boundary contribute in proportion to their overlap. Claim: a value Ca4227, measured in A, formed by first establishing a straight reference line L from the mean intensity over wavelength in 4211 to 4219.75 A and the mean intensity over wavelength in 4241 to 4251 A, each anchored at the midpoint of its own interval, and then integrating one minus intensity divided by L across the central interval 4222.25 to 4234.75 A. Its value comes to 1.6 A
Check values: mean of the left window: 7.57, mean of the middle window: 6.39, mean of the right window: 7.06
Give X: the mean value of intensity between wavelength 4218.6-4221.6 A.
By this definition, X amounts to 7.04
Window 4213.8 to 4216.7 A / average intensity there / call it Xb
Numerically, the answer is 8.07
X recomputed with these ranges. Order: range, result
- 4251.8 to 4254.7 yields 6.57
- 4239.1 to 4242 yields 7.3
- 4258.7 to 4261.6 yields 7.57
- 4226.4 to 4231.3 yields 6.15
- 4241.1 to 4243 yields 7.96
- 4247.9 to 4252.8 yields 5.67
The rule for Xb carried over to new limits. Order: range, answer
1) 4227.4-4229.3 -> 6.33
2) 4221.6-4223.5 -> 6.73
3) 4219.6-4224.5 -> 6.78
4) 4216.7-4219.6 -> 6.95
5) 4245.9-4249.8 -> 7.46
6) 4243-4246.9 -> 7.49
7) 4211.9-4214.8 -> 7.92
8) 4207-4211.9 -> 7.24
